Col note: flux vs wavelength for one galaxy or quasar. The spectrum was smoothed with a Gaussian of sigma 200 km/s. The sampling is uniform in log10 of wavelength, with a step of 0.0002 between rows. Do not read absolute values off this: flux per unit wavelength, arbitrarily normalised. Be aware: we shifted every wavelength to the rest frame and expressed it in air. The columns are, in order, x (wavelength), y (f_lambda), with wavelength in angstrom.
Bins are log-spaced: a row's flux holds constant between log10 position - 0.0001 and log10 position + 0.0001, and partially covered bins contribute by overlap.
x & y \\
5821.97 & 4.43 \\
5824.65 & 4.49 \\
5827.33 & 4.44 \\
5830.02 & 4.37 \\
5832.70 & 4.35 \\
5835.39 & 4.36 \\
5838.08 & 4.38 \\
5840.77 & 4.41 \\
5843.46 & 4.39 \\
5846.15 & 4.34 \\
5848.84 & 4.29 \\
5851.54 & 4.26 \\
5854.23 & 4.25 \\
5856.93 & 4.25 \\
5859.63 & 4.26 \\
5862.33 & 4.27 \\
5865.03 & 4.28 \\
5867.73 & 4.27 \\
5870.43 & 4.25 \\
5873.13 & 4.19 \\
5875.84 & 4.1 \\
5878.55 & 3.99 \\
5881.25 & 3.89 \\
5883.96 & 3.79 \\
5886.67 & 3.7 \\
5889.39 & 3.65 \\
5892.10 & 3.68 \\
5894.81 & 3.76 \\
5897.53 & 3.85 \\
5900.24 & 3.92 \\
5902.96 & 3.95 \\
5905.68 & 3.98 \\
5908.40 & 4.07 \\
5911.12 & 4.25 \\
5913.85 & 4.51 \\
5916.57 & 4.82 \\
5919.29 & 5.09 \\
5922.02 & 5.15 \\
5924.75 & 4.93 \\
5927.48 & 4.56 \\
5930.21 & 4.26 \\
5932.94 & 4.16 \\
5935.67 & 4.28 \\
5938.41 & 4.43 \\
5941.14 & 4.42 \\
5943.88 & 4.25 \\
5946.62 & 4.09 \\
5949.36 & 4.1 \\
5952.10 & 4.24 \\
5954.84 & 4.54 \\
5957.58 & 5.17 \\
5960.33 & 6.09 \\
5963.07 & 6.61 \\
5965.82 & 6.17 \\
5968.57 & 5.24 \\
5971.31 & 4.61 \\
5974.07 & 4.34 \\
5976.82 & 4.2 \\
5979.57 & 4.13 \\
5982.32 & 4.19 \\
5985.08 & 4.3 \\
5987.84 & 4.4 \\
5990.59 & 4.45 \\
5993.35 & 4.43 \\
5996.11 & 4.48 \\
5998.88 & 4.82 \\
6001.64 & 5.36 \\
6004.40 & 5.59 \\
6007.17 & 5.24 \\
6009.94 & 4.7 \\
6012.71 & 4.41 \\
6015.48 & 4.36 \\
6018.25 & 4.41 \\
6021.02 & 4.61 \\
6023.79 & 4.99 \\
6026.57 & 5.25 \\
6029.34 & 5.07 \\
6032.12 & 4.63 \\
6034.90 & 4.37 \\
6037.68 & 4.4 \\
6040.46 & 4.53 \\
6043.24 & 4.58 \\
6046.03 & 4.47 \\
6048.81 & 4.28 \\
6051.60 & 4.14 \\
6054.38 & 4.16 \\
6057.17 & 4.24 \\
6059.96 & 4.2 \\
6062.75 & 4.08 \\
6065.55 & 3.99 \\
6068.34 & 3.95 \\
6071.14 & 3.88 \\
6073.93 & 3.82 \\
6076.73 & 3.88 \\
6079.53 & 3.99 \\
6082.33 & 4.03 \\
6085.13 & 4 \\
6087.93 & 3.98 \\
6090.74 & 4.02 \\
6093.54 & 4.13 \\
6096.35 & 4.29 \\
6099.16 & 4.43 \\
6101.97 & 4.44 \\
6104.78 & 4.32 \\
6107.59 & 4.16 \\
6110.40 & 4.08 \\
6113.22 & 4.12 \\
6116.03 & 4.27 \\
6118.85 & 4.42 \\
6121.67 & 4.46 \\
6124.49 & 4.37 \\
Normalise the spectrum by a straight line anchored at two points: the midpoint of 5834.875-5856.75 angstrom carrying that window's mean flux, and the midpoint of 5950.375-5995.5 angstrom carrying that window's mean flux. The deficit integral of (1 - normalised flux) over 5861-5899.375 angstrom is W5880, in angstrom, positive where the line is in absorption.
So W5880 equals 4.1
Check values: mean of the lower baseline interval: 4.33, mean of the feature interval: 3.98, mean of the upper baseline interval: 4.81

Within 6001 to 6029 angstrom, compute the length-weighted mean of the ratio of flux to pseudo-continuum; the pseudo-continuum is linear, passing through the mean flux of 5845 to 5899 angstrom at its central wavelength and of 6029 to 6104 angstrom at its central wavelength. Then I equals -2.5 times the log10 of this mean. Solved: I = -0.17 mag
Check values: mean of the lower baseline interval 4.06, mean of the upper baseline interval 4.21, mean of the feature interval 4.89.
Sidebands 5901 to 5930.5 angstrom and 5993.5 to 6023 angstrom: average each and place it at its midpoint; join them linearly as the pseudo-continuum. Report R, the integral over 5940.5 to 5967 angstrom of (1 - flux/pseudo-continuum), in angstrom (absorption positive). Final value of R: -2.0 angstrom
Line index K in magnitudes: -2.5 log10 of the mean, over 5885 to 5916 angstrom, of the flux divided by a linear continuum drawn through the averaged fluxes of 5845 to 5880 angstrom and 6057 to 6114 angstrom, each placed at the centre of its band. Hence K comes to 0.07 mag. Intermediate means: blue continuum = 4.23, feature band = 3.96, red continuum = 4.09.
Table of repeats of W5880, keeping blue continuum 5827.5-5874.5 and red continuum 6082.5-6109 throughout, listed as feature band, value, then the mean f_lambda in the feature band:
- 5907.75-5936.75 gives -2.0 angstrom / 4.57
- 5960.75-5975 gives -4.1 angstrom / 5.47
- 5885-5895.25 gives 1.4 angstrom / 3.69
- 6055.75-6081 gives 1.2 angstrom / 4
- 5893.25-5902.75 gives 1.0 angstrom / 3.85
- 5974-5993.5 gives -0.2 angstrom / 4.3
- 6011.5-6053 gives -3.4 angstrom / 4.57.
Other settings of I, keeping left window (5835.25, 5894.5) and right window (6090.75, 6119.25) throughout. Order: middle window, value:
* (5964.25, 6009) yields -0.14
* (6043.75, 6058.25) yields -0.01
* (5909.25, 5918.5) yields -0.09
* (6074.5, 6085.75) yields 0.07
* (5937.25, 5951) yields -0.02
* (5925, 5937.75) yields -0.05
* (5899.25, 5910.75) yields 0.04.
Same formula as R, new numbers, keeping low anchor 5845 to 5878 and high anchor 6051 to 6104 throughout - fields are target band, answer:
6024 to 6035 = -2.1 angstrom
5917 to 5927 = -1.9 angstrom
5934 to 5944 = -0.4 angstrom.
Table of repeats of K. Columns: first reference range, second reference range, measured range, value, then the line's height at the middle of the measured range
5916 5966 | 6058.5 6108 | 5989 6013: -0.08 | 4.49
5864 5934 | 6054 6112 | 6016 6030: -0.17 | 4.13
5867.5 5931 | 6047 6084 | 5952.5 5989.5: -0.19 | 4.13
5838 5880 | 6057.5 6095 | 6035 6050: -0.10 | 4.04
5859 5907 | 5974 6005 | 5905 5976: -0.10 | 4.29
